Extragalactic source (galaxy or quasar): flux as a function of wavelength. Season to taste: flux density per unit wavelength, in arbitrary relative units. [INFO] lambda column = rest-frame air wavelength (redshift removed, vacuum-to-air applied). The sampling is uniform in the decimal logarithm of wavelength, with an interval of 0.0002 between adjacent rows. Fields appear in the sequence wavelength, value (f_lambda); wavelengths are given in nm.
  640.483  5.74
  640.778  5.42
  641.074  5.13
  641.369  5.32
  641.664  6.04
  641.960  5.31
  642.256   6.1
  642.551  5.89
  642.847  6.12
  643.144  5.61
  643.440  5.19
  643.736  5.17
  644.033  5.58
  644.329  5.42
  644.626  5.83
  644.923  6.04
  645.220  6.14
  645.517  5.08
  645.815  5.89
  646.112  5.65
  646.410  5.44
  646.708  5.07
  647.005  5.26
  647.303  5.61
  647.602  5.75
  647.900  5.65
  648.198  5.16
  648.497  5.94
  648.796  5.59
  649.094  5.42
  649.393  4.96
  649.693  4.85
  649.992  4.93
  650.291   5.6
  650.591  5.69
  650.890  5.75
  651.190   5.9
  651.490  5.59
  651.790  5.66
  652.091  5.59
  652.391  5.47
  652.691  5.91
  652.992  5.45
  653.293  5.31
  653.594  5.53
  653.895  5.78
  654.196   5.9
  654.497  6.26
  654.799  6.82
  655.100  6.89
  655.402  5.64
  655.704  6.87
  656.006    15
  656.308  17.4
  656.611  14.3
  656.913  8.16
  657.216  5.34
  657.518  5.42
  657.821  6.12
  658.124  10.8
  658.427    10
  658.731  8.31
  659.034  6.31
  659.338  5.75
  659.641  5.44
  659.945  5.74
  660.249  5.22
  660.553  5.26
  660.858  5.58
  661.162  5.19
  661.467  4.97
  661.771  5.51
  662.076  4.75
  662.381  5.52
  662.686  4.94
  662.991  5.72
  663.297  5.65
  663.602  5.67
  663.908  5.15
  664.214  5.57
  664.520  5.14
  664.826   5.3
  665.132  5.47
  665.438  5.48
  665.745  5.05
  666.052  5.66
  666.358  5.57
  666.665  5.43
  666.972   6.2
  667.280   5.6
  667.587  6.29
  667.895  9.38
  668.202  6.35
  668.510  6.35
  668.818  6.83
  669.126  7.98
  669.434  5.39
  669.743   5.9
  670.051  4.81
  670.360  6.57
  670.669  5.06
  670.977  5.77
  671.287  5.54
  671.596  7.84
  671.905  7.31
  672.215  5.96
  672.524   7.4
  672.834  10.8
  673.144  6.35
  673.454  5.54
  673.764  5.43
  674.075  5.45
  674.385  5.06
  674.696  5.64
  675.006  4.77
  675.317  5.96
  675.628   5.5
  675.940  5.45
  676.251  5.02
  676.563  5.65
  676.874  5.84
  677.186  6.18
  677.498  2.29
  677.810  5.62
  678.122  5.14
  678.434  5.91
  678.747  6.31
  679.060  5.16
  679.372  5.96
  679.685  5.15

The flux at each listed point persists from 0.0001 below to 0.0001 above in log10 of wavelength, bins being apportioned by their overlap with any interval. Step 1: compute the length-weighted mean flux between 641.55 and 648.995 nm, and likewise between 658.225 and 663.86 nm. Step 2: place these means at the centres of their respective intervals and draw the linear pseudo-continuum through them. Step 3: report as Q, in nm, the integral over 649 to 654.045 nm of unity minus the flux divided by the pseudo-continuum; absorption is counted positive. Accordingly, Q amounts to 0.20 nm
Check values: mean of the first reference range 5.62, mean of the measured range 5.49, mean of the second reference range 5.89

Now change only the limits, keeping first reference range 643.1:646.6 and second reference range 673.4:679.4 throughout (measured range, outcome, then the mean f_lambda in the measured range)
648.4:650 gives 0.08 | 5.29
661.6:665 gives 0.07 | 5.36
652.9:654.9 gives -0.12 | 5.85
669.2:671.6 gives -0.17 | 5.81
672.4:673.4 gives -0.47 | 7.94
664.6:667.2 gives -0.03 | 5.51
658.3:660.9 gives -0.43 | 6.4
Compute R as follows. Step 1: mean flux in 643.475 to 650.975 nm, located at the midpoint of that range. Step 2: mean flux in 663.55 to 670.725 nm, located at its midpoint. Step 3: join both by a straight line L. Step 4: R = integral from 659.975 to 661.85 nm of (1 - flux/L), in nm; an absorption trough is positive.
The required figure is 0.159 nm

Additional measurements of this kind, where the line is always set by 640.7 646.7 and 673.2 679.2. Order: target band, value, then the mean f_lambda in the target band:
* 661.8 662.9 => 0.06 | 5.16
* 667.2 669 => -0.47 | 6.87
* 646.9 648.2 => 0.01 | 5.53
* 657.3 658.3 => -0.34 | 7.37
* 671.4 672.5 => -0.33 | 7.03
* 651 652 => -0.03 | 5.71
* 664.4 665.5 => 0.02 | 5.35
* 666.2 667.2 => -0.05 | 5.72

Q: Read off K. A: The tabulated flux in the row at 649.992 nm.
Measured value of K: 4.93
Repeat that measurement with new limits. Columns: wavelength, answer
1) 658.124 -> 10.8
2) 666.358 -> 5.57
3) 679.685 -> 5.15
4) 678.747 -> 6.31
